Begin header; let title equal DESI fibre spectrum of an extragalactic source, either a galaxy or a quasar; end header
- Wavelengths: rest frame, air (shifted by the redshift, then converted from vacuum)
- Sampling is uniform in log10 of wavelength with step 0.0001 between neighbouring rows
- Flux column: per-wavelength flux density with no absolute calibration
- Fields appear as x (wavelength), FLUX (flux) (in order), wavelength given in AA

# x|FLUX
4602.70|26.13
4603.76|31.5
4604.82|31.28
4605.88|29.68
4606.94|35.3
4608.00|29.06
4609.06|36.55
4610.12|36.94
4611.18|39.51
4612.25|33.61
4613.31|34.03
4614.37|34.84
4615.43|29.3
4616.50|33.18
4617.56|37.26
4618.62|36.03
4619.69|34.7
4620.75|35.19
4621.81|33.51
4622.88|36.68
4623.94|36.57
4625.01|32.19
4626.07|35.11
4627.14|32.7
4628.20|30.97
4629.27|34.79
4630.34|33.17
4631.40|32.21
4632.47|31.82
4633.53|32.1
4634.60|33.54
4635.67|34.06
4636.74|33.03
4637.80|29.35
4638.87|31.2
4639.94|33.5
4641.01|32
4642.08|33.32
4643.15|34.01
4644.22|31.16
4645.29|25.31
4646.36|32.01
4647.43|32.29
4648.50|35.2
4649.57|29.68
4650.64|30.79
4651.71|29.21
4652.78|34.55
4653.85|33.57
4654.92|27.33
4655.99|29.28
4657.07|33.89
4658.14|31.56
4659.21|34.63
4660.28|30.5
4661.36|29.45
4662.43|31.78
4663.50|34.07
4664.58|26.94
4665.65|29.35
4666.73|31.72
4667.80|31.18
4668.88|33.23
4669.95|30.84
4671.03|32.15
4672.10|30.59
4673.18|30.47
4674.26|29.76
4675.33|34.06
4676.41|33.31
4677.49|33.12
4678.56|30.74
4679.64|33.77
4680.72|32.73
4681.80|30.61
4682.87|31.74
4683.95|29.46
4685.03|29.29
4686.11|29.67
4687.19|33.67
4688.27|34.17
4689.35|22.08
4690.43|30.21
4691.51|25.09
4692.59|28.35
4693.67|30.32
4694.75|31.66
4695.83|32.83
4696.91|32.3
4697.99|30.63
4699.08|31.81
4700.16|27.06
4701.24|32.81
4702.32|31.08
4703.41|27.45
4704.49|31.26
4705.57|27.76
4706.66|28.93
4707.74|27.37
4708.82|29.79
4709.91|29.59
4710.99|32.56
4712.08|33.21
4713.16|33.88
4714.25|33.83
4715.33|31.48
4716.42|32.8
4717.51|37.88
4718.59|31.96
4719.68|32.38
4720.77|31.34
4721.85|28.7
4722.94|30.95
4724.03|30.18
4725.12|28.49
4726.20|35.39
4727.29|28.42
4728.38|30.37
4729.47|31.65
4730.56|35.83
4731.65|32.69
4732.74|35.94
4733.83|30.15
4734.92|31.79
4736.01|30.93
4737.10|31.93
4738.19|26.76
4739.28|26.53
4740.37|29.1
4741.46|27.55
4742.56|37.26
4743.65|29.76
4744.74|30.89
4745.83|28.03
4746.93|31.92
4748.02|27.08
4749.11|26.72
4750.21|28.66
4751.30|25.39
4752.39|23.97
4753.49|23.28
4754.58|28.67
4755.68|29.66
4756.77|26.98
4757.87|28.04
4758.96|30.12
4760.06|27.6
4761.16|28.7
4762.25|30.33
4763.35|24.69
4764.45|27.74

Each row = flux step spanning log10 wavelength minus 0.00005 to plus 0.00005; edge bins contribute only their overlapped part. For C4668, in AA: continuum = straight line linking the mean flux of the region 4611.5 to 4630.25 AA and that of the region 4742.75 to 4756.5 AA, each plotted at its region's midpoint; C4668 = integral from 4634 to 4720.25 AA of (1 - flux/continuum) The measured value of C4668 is 0.58 AA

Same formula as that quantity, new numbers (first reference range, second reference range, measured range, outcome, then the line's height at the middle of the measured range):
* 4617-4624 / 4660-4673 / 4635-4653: 0.8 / 33.3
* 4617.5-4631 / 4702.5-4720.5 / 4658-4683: 0.9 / 32.8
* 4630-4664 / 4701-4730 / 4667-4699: 0.5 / 31.5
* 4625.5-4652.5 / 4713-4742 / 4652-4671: 0.3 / 31.9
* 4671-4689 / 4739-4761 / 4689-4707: 0.7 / 30.8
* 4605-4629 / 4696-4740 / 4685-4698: 0.8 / 32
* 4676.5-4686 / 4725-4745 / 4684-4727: 0.8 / 31.3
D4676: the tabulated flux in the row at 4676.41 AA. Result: 33.31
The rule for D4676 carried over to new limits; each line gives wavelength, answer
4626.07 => 35.11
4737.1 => 31.93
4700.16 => 27.06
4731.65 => 32.69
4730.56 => 35.83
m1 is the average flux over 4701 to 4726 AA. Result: 31.2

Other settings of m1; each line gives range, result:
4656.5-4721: 31.1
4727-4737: 32.1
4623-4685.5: 31.9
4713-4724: 32.3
